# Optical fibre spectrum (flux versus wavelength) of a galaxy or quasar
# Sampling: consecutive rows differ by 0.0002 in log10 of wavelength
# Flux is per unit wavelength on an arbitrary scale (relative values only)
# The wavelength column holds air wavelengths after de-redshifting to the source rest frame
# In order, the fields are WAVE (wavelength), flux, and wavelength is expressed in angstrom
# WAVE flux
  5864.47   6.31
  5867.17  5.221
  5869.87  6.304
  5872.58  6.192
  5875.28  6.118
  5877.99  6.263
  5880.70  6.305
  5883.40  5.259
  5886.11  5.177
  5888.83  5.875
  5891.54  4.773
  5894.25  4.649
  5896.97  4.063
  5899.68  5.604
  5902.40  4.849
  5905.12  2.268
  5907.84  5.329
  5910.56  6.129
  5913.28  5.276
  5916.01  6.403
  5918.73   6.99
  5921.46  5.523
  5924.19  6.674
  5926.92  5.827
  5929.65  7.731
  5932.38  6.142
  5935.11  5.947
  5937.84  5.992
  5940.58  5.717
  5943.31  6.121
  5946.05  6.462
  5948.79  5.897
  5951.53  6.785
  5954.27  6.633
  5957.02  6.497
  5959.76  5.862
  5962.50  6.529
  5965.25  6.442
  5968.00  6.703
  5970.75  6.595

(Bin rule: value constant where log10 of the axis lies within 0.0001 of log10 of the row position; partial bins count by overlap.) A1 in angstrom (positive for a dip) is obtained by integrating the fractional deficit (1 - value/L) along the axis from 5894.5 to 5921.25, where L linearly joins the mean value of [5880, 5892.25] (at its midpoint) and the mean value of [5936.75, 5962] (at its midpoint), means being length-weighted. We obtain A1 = 2.5 angstrom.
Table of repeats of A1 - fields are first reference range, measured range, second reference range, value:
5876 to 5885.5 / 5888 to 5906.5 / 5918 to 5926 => 4.6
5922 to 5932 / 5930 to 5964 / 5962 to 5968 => 1.5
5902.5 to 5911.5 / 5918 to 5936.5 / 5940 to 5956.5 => -3.4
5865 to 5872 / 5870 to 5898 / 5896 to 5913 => -0.6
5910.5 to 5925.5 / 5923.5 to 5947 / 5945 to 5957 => 0.1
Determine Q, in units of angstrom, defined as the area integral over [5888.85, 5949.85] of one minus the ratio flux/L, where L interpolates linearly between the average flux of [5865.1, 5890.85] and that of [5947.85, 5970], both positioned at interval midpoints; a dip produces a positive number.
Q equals 4.91 angstrom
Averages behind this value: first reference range 5.84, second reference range 6.43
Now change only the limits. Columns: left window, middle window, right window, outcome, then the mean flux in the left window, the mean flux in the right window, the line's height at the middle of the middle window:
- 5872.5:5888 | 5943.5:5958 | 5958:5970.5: -0.2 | 5.86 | 6.41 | 6.32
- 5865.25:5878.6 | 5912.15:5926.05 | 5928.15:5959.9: 0.1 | 6.02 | 6.33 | 6.22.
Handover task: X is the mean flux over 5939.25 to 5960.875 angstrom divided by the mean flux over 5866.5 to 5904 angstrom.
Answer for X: 1.15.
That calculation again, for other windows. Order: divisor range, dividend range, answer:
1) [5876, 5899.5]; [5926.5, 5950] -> 1.17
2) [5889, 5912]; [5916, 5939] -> 1.33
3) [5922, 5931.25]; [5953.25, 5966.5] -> 0.96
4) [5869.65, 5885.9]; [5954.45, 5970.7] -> 1.07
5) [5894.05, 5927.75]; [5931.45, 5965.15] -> 1.16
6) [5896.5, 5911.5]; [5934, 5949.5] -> 1.28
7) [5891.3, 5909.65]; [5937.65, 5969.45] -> 1.39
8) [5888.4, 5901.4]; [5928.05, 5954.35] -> 1.28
